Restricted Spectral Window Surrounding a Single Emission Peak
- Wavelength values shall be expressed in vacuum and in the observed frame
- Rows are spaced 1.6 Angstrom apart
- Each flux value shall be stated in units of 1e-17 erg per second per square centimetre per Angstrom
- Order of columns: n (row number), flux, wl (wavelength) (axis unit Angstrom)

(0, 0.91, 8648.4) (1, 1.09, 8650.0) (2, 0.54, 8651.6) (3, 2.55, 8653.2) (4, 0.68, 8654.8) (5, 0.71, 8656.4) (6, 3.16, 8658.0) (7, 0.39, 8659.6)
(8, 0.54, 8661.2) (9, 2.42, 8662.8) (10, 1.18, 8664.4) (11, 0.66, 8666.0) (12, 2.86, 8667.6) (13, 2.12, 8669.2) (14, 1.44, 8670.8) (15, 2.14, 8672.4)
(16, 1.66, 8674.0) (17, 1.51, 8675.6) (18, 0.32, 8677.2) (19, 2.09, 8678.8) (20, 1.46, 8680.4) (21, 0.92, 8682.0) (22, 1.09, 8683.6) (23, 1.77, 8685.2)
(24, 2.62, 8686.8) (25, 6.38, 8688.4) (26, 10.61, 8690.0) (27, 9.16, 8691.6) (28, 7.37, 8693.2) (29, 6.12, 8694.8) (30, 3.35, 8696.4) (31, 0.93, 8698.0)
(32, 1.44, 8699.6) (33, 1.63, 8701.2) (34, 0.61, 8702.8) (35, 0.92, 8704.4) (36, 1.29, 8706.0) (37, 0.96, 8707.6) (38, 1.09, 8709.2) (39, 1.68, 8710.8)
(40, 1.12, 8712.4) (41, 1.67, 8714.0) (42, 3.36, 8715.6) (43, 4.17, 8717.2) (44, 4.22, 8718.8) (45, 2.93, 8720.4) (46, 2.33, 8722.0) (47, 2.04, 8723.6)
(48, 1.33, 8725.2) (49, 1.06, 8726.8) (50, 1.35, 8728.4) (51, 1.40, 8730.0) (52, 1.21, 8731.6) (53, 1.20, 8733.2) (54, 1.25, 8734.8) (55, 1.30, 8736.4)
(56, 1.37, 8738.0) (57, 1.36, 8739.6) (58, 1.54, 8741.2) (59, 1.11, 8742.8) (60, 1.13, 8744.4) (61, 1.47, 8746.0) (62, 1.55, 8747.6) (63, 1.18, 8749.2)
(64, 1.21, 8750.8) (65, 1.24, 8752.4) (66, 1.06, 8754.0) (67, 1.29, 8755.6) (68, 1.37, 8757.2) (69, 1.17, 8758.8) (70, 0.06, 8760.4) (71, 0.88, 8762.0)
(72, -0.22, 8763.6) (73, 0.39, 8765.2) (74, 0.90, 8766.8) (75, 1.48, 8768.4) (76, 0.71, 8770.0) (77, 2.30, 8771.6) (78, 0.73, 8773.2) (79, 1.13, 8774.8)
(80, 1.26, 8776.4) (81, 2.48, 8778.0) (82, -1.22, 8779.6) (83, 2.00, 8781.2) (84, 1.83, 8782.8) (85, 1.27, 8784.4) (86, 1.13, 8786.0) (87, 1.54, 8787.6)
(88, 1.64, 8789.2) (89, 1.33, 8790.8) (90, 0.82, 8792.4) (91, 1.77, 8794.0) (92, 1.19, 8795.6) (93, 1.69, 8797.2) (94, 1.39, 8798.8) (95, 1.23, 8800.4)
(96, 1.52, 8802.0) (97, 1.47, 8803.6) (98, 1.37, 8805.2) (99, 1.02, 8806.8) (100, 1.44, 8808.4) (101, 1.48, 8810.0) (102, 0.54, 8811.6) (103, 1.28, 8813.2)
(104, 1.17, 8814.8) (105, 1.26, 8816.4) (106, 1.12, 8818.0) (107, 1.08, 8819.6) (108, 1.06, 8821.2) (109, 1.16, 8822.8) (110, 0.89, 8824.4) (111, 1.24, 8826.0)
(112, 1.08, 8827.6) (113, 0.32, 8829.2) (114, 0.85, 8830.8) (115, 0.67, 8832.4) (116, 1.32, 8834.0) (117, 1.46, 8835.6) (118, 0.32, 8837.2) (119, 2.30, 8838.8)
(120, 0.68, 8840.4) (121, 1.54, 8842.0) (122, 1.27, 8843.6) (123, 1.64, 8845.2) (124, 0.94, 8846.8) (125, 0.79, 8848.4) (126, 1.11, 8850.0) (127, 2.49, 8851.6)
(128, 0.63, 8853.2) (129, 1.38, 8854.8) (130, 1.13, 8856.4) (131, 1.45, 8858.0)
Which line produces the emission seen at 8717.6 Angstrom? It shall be [N II] 6583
